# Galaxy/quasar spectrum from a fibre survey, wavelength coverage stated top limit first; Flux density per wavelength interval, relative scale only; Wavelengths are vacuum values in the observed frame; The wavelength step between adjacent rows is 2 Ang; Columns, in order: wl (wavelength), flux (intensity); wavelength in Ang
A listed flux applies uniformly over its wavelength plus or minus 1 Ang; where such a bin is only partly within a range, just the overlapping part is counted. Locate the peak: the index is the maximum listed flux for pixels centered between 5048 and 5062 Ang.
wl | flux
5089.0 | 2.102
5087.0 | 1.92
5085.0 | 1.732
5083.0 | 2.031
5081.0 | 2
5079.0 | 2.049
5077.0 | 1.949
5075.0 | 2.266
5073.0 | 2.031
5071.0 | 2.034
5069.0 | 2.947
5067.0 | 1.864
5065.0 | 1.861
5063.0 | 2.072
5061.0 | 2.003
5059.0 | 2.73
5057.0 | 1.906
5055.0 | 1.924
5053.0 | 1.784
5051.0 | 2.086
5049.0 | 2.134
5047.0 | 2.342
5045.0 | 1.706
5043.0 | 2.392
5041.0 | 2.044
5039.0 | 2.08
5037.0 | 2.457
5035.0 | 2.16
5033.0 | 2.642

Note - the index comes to 2.73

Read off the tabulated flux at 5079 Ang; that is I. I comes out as 2.049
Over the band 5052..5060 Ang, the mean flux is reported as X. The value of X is 2.09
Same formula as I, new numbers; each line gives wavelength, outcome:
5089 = 2.102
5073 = 2.031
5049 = 2.134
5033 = 2.642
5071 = 2.034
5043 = 2.392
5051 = 2.086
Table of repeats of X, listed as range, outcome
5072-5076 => 2.15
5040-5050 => 2.12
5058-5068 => 2.11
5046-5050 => 2.24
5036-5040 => 2.27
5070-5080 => 2.07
